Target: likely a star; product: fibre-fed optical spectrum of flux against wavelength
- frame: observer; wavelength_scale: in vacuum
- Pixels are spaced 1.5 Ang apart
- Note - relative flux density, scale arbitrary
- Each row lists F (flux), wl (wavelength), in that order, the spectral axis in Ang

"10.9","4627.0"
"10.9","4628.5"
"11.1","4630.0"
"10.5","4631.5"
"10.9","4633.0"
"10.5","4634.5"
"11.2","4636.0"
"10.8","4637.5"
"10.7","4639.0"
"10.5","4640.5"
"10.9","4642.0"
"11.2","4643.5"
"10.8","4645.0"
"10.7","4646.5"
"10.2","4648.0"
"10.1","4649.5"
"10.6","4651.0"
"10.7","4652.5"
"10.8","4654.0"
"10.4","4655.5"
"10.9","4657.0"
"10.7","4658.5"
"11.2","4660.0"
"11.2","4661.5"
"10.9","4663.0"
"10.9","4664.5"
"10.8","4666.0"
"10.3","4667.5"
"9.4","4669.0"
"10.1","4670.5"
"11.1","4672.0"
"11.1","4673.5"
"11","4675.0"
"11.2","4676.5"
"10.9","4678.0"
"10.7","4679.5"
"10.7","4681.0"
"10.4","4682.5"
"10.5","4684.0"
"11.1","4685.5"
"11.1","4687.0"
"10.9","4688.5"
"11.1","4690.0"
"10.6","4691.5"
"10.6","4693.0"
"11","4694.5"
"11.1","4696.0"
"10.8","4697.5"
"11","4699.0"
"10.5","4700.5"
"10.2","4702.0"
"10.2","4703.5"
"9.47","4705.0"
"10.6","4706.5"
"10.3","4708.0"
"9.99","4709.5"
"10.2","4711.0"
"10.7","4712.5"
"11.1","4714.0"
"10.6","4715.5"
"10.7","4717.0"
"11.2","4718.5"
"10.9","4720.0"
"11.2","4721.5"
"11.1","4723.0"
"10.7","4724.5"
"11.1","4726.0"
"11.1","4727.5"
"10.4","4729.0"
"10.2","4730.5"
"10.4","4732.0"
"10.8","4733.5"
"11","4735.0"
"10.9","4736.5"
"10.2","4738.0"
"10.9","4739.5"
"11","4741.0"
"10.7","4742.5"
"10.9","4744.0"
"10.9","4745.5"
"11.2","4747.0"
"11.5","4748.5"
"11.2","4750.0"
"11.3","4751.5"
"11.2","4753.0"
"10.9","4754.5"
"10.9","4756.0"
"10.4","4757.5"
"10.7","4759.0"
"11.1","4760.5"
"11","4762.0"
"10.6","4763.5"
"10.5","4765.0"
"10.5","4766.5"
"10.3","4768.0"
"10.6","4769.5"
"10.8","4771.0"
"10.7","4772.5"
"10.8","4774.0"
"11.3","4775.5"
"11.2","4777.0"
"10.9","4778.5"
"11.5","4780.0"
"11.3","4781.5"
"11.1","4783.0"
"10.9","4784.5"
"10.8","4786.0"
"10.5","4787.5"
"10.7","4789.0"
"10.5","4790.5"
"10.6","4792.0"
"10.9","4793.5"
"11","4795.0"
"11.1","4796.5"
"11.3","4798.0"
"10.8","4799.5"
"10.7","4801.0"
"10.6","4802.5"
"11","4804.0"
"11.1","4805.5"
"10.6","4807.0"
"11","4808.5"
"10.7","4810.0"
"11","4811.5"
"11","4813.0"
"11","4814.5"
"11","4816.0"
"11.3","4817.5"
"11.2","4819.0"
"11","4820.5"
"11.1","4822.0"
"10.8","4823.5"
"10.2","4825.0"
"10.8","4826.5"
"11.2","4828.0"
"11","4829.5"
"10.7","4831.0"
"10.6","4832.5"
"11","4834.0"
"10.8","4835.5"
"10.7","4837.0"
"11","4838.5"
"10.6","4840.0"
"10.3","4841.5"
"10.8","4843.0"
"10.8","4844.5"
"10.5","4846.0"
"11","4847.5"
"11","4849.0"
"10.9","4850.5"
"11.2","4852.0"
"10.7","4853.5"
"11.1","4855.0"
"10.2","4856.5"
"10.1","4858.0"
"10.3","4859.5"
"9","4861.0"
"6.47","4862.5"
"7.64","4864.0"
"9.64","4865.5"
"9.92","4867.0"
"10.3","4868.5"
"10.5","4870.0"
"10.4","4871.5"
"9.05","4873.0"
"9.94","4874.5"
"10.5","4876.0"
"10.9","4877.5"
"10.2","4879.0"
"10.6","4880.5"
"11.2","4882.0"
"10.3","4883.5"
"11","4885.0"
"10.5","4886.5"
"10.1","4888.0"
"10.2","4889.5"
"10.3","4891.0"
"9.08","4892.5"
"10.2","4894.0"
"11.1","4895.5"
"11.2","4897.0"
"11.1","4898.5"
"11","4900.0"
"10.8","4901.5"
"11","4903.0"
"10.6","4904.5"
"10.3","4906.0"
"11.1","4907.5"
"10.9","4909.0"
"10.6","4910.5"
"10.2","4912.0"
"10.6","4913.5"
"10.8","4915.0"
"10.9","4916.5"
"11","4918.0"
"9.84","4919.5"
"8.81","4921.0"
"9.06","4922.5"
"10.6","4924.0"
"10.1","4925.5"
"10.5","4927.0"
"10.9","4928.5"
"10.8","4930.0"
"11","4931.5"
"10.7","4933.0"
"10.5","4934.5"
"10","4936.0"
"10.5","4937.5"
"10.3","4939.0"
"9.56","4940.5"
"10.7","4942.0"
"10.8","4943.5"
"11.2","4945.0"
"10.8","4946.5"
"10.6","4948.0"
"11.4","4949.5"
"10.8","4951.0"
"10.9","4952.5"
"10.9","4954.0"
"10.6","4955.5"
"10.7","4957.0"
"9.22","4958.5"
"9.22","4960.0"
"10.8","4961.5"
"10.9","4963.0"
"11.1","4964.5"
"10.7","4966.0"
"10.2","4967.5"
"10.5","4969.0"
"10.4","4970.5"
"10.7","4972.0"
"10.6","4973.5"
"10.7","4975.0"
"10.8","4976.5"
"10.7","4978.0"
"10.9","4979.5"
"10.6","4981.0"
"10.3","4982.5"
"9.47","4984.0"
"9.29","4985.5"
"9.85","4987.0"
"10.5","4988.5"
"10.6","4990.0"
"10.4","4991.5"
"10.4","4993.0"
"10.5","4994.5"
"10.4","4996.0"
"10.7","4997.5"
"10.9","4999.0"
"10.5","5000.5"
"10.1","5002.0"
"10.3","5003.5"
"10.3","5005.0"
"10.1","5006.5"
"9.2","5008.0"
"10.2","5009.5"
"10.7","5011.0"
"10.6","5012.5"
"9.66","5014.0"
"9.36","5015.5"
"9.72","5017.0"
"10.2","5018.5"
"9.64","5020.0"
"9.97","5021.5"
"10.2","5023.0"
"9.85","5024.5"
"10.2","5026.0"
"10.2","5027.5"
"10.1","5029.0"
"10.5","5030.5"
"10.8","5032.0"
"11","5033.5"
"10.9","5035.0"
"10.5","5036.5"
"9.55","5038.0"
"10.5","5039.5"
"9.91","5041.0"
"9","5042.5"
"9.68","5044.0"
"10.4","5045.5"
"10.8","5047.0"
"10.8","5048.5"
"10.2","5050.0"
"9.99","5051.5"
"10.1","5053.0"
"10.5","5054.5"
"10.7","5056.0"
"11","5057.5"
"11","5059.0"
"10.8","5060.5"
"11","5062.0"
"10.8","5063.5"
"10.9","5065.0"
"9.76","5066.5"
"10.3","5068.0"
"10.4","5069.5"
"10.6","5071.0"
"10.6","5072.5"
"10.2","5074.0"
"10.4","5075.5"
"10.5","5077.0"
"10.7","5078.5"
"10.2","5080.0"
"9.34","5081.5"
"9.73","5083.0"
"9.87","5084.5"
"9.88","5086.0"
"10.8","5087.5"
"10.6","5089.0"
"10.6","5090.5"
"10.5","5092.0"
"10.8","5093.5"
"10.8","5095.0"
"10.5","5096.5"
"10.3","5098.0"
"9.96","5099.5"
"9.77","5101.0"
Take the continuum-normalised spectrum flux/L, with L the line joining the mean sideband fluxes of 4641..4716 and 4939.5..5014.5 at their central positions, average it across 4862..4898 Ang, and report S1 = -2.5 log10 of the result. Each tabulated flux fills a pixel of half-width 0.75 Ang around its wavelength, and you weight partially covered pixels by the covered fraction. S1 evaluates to 0.05 mag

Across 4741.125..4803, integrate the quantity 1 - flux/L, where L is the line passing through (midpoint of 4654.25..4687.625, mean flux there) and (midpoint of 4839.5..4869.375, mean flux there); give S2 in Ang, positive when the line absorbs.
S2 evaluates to -2.9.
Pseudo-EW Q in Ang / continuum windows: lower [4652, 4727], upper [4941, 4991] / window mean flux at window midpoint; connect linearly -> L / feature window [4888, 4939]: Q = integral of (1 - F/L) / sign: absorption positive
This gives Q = 0.4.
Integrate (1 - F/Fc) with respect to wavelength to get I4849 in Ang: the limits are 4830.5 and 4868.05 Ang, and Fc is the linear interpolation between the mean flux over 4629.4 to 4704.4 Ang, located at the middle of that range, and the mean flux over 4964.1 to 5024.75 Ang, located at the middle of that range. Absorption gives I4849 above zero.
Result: 0.7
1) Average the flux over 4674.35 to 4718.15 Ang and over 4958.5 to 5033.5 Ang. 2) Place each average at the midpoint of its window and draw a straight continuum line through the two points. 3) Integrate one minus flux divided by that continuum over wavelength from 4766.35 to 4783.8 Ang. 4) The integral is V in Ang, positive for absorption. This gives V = -0.60 Ang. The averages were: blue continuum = 10.7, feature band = 10.9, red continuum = 10.3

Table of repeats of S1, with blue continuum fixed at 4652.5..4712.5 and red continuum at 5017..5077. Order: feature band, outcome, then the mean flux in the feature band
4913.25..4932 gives 0.01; 10.4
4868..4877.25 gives 0.04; 10.2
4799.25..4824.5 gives -0.04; 10.9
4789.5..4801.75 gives -0.03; 10.9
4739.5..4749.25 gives -0.04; 11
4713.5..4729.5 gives -0.03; 10.9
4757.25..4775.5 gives -0.01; 10.7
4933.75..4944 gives 0.01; 10.3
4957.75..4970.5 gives 0.01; 10.3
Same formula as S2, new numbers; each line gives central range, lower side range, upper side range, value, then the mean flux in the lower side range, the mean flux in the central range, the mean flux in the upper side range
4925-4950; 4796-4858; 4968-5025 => -0.3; 10.9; 10.6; 10.3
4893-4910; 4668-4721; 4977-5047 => -0.7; 10.7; 10.8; 10.2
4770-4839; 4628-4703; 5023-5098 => -1.9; 10.7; 10.9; 10.4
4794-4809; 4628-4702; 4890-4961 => -0.4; 10.8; 10.9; 10.5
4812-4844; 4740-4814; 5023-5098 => -0.2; 10.9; 10.9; 10.4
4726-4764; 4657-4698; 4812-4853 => -0.1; 10.8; 10.9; 10.9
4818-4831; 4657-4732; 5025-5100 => -0.4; 10.7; 10.9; 10.4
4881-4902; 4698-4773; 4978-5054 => -0.3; 10.7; 10.6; 10.2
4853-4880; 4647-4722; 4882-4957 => 1.9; 10.7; 9.82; 10.6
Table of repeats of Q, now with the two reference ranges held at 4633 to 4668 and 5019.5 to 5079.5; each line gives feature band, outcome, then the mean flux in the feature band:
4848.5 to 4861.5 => 0.0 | 10.5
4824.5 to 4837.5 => -0.3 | 10.8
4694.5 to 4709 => 0.3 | 10.5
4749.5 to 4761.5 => -0.3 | 11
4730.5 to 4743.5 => -0.1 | 10.7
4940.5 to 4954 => -0.5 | 10.8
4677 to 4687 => 0.0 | 10.8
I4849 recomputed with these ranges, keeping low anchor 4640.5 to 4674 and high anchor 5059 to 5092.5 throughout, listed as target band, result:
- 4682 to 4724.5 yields -0.2 Ang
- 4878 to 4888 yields -0.1 Ang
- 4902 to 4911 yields -0.2 Ang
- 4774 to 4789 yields -0.6 Ang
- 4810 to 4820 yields -0.5 Ang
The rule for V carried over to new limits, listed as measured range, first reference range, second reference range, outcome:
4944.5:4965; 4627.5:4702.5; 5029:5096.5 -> -0.28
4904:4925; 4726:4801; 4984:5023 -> 0.08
